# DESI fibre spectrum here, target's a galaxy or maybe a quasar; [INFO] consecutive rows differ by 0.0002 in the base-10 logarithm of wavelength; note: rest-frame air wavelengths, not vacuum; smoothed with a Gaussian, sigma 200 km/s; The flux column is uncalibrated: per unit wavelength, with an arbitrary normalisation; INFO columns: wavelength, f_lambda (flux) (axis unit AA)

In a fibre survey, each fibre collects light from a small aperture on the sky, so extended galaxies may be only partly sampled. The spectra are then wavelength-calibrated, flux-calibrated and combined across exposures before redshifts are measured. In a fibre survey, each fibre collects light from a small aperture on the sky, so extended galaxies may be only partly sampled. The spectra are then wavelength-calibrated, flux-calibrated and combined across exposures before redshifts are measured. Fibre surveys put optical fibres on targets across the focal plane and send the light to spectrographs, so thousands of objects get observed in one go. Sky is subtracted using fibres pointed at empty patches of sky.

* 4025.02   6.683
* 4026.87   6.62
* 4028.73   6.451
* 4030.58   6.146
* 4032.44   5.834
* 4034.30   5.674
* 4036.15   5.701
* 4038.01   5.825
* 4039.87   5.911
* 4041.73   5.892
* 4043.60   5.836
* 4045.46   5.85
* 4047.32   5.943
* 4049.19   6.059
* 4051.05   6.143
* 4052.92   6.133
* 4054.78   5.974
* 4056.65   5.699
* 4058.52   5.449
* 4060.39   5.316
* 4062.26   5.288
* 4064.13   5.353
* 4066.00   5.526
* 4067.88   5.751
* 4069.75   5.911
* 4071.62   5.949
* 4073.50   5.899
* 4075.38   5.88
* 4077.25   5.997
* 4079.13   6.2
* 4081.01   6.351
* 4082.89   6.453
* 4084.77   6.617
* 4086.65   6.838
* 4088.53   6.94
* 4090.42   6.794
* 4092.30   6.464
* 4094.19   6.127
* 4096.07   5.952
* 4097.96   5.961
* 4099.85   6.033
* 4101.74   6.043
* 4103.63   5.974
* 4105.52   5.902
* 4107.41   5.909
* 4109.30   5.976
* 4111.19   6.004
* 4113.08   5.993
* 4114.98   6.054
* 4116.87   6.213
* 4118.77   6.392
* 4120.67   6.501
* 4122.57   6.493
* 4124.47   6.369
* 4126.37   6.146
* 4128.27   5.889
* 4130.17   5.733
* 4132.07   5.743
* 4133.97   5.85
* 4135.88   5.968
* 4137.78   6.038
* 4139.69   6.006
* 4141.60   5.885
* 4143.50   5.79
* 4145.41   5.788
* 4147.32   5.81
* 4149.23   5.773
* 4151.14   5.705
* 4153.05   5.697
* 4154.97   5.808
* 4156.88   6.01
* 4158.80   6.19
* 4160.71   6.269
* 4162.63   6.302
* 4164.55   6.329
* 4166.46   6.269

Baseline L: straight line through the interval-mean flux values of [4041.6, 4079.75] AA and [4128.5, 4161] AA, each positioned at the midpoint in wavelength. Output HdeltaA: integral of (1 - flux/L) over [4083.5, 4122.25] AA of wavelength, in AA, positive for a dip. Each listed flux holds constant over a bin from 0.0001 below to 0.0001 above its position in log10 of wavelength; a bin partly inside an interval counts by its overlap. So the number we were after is -2.63 AA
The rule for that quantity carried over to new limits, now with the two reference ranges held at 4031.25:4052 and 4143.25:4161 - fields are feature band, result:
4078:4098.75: -1.94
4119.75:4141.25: -0.68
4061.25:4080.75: 0.28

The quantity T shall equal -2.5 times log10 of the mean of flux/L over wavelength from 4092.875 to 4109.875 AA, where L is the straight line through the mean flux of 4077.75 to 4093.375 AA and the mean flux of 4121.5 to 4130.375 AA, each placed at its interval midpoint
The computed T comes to 0.07 mag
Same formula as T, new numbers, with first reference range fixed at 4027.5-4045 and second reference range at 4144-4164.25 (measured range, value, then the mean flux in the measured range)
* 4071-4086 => -0.045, 6.19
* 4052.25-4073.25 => 0.049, 5.67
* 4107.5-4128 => -0.045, 6.19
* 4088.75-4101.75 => -0.055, 6.24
